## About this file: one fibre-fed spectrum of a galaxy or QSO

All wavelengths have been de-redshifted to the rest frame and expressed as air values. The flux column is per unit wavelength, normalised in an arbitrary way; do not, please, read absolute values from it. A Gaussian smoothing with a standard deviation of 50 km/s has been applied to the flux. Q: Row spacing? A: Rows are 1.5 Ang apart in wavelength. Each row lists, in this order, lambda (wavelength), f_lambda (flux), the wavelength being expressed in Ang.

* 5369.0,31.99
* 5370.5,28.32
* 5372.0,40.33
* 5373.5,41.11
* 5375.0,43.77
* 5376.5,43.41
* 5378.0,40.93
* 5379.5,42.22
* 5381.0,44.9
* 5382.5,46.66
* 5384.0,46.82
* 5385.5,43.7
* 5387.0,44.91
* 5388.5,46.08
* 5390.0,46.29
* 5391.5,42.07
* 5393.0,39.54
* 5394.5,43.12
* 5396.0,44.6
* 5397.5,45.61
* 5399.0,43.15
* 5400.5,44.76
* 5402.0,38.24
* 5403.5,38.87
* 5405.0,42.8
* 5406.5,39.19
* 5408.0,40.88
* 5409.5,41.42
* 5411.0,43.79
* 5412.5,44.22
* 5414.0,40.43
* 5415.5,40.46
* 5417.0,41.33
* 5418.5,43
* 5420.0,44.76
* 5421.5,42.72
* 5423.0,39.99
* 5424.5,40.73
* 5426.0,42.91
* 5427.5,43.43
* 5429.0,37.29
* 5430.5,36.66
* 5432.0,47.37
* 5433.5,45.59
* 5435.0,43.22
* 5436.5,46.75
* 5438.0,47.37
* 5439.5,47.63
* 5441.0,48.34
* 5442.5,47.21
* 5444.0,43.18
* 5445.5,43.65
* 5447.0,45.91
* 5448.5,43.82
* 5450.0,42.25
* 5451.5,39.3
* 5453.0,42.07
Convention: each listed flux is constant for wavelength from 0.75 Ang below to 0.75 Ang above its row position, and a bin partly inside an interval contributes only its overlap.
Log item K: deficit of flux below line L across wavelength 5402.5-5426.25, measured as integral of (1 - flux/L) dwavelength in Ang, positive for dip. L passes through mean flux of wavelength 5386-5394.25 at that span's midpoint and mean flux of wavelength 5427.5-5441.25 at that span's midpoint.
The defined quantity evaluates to 1.3 Ang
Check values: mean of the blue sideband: 43.7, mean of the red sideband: 44.3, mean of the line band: 41.7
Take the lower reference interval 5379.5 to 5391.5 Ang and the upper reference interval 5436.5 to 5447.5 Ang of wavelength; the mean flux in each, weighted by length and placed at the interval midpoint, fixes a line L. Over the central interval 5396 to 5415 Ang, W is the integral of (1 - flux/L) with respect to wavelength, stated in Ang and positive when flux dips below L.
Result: 1.5 Ang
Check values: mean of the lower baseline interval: 45.2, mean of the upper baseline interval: 46.2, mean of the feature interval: 42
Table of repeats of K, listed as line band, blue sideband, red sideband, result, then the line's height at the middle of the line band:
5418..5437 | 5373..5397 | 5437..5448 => 1.2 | 45.5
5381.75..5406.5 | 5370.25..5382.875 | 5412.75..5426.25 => -1.0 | 41.7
